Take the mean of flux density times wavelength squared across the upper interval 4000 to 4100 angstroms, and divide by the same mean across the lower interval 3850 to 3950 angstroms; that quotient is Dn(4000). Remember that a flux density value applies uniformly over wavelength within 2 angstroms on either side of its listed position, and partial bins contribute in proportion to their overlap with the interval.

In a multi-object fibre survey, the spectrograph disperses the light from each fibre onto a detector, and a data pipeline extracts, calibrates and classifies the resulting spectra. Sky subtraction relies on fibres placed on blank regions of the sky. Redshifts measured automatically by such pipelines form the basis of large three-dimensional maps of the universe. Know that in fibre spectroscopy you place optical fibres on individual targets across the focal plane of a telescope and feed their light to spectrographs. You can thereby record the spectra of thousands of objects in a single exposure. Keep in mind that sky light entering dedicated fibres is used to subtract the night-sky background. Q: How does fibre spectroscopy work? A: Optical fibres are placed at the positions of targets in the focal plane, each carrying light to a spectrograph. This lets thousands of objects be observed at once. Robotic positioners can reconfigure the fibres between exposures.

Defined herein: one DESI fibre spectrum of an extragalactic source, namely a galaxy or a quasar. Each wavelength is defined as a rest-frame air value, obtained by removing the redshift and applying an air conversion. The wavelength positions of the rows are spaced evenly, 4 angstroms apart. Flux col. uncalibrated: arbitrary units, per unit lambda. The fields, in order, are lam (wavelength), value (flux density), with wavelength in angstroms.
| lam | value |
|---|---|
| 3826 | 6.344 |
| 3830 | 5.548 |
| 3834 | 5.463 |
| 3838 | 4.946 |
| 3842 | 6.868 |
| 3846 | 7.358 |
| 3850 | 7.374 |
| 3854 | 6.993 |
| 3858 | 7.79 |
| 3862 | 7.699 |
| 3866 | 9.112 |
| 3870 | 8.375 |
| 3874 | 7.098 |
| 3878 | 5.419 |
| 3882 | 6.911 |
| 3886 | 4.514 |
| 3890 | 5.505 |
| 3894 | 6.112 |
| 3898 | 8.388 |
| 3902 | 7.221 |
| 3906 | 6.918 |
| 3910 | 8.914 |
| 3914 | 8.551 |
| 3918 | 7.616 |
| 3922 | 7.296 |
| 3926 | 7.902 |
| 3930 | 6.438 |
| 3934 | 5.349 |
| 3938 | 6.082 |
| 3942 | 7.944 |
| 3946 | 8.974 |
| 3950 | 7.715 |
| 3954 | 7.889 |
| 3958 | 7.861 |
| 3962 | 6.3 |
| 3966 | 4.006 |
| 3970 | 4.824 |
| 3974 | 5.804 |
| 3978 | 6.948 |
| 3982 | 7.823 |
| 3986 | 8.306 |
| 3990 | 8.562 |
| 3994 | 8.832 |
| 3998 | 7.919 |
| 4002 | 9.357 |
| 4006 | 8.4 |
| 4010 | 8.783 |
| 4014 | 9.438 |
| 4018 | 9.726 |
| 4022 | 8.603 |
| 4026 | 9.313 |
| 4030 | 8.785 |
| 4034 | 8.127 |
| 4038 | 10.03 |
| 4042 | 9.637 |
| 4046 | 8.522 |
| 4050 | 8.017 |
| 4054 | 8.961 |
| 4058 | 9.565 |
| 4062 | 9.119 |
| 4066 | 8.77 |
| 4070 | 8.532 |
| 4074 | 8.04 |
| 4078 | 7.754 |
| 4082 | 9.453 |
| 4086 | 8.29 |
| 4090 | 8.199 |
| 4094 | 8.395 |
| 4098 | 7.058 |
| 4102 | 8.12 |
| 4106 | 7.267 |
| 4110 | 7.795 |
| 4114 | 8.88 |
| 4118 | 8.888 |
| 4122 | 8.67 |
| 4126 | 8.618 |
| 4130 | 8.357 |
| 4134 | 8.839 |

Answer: 1.3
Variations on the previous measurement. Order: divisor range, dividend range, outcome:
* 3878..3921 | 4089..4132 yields 1.30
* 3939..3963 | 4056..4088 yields 1.19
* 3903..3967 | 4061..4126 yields 1.24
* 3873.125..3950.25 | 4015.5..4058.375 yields 1.36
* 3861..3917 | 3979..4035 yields 1.28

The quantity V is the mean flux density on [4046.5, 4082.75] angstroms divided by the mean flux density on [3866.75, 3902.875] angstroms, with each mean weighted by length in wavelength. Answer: 1.3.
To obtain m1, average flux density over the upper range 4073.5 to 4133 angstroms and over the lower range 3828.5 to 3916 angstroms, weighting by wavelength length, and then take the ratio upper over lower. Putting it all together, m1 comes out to 1.2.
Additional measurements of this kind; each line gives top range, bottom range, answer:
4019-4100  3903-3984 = 1.23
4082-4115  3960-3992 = 1.23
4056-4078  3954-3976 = 1.46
